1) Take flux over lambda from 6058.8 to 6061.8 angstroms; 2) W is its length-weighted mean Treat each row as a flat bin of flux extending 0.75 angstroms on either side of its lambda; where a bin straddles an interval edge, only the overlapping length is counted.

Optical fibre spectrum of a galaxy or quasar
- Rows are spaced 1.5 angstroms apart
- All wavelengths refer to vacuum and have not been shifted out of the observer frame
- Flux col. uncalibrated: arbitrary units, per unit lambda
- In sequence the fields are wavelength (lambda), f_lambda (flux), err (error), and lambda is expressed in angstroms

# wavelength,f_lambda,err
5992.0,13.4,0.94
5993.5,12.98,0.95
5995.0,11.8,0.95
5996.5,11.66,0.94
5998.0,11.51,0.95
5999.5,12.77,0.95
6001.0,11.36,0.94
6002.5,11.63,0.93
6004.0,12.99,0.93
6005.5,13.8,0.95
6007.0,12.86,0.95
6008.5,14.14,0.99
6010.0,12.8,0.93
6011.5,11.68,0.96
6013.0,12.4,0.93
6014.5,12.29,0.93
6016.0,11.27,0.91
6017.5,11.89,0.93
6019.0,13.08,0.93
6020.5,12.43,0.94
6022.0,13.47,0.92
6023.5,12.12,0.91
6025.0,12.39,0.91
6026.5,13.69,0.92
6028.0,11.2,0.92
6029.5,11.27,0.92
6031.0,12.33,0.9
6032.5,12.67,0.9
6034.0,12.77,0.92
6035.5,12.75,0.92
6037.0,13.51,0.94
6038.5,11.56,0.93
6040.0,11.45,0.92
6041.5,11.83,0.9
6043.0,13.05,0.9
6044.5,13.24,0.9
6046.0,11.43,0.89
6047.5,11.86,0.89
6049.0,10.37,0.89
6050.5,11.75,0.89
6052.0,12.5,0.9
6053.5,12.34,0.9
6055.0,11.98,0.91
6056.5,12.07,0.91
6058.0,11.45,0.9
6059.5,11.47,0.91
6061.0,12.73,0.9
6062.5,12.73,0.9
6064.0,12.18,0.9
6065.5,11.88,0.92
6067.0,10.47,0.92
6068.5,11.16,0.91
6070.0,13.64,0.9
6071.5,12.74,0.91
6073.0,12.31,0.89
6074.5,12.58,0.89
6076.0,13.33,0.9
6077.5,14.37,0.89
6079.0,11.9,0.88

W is 12.1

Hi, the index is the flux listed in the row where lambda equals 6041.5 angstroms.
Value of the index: 11.83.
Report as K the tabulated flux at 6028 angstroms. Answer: 11.2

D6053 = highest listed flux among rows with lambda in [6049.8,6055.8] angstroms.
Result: 12.5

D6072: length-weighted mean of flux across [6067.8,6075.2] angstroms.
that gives 12.5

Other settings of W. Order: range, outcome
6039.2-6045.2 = 12.4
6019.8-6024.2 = 12.7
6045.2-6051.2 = 11.4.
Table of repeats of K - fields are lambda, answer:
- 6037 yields 13.51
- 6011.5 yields 11.68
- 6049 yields 10.37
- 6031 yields 12.33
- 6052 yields 12.5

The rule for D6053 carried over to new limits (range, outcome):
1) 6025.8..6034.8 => 13.69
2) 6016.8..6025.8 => 13.47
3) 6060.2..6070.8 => 13.64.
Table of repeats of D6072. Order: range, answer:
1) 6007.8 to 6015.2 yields 12.7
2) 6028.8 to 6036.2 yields 12.4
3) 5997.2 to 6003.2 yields 11.8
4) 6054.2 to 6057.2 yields 12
